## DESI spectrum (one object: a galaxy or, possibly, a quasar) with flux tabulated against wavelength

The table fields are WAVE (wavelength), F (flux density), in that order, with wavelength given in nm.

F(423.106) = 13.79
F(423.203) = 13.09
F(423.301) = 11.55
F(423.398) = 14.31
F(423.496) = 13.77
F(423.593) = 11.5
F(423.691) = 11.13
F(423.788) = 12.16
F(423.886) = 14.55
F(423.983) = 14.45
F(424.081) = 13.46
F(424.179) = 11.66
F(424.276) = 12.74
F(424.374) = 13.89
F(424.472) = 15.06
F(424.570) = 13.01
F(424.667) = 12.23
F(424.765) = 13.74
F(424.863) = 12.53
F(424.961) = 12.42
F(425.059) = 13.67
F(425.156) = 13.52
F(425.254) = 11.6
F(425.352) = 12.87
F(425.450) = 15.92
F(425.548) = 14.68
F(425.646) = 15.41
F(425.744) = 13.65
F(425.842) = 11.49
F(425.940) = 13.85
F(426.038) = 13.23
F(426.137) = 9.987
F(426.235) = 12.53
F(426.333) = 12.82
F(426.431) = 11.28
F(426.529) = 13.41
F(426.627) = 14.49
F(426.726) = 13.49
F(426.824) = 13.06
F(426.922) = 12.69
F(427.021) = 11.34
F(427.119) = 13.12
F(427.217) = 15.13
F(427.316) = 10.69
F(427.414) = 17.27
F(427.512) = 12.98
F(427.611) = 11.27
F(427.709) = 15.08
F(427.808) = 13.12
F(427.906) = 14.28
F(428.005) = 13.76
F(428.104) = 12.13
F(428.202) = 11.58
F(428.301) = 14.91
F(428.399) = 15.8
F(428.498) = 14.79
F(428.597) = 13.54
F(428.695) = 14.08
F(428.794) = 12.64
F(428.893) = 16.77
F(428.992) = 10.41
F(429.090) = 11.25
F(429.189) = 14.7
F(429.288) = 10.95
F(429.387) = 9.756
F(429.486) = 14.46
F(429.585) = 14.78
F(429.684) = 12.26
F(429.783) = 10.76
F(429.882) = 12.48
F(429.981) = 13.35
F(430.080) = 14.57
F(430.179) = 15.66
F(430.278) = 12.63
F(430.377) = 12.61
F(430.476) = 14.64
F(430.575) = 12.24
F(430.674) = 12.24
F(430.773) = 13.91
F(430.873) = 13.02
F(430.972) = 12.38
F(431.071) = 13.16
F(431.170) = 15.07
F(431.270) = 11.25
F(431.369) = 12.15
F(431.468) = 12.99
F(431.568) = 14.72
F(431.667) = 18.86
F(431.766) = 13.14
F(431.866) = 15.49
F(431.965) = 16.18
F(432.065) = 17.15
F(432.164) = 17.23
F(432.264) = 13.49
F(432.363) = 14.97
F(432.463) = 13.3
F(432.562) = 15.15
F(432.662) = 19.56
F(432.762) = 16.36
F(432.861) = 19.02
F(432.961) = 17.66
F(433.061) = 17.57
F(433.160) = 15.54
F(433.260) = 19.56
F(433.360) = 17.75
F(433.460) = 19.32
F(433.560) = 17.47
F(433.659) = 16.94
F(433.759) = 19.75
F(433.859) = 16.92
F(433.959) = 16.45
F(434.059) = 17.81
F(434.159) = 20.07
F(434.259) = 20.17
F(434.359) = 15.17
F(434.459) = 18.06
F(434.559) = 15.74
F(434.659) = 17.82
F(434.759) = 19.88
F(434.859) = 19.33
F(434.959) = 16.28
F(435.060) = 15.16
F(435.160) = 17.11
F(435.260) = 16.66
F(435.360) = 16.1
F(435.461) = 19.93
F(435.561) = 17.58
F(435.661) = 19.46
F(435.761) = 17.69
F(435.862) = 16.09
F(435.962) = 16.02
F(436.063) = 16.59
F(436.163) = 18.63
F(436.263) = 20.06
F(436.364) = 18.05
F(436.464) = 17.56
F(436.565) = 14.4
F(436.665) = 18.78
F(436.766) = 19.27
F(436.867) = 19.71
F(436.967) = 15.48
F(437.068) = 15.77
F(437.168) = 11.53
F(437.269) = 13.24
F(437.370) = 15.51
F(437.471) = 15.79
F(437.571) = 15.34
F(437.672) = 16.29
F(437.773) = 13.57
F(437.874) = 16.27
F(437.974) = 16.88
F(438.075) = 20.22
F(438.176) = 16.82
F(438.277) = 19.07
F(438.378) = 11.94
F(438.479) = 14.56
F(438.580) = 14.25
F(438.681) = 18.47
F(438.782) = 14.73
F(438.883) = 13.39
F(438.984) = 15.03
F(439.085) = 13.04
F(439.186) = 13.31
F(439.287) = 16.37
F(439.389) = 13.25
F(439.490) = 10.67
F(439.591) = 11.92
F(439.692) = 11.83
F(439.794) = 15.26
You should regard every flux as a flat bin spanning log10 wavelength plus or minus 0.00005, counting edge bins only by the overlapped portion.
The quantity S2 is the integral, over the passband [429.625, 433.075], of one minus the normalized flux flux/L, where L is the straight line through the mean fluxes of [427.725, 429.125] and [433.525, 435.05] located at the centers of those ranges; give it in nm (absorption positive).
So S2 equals 0.27 nm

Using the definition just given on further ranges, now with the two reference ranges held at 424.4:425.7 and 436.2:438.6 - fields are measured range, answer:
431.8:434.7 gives -0.33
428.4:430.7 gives 0.22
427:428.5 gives 0.06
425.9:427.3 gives 0.11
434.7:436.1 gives -0.14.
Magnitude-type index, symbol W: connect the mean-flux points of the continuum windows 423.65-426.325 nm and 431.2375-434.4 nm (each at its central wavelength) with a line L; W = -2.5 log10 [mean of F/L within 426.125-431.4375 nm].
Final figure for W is 0.13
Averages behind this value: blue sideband 13.2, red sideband 16.6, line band 13.1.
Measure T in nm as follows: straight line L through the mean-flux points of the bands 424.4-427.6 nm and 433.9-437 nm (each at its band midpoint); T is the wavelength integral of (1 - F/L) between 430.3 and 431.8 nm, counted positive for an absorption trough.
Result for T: 0.20 nm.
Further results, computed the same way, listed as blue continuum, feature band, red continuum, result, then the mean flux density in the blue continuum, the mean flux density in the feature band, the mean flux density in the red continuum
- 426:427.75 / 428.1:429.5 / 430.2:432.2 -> 0.03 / 13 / 13.2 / 14.1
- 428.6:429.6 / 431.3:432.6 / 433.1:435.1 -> 0.06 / 12.9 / 14.9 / 17.8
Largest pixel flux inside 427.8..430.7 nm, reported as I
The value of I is 16.77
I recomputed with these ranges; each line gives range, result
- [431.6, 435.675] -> 20.17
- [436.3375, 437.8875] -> 19.71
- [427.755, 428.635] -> 15.8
